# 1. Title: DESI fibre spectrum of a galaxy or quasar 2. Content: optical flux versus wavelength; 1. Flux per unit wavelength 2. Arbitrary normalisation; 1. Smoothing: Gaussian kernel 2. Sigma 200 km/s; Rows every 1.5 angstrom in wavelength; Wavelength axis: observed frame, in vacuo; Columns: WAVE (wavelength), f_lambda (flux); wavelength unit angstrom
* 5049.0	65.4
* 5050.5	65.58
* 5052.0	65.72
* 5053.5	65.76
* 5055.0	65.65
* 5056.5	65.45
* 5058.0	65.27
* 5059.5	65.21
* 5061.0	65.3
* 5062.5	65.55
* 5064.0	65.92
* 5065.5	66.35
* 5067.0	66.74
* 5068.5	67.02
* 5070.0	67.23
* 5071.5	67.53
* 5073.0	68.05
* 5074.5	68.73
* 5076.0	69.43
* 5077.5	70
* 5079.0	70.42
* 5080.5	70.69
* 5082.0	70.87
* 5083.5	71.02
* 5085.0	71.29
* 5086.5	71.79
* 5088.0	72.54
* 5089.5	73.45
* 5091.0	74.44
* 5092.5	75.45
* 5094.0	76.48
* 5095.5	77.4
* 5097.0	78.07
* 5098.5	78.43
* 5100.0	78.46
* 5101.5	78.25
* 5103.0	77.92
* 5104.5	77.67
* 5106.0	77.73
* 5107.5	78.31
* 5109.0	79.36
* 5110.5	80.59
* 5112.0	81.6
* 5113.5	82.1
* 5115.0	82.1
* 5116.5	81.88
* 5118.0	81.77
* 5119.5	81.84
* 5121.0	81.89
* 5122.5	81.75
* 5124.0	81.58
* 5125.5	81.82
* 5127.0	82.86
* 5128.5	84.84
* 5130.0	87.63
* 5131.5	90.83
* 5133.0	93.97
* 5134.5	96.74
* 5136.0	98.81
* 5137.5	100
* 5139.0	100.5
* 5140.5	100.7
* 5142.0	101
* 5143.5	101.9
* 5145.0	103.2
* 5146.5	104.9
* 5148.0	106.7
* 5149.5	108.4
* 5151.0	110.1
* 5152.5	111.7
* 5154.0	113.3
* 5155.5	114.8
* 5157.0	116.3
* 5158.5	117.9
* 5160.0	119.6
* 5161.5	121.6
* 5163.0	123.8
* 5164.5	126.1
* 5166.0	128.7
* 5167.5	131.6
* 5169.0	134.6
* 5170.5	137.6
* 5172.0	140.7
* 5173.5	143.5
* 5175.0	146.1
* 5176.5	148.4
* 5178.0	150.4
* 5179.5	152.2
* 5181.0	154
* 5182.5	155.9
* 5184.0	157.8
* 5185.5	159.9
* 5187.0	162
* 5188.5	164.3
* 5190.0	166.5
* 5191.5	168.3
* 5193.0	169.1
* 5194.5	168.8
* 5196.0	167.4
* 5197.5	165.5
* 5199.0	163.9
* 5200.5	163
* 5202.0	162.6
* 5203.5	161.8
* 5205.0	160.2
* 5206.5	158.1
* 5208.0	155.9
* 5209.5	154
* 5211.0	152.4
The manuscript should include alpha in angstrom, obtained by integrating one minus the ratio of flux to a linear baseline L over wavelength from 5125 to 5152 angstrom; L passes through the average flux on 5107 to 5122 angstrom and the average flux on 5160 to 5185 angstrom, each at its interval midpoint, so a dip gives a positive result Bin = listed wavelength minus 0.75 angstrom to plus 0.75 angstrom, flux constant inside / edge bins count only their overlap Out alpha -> 2.0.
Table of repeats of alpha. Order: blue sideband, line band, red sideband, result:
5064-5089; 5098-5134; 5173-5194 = 6.9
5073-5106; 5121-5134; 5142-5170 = 1.7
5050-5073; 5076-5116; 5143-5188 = 5.2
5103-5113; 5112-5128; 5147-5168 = 1.2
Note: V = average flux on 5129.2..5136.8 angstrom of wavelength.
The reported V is 93.6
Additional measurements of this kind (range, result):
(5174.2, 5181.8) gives 150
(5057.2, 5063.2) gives 65.3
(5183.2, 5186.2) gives 159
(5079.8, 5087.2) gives 71.1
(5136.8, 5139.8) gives 100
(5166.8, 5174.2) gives 138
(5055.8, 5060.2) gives 65.3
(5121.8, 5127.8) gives 82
